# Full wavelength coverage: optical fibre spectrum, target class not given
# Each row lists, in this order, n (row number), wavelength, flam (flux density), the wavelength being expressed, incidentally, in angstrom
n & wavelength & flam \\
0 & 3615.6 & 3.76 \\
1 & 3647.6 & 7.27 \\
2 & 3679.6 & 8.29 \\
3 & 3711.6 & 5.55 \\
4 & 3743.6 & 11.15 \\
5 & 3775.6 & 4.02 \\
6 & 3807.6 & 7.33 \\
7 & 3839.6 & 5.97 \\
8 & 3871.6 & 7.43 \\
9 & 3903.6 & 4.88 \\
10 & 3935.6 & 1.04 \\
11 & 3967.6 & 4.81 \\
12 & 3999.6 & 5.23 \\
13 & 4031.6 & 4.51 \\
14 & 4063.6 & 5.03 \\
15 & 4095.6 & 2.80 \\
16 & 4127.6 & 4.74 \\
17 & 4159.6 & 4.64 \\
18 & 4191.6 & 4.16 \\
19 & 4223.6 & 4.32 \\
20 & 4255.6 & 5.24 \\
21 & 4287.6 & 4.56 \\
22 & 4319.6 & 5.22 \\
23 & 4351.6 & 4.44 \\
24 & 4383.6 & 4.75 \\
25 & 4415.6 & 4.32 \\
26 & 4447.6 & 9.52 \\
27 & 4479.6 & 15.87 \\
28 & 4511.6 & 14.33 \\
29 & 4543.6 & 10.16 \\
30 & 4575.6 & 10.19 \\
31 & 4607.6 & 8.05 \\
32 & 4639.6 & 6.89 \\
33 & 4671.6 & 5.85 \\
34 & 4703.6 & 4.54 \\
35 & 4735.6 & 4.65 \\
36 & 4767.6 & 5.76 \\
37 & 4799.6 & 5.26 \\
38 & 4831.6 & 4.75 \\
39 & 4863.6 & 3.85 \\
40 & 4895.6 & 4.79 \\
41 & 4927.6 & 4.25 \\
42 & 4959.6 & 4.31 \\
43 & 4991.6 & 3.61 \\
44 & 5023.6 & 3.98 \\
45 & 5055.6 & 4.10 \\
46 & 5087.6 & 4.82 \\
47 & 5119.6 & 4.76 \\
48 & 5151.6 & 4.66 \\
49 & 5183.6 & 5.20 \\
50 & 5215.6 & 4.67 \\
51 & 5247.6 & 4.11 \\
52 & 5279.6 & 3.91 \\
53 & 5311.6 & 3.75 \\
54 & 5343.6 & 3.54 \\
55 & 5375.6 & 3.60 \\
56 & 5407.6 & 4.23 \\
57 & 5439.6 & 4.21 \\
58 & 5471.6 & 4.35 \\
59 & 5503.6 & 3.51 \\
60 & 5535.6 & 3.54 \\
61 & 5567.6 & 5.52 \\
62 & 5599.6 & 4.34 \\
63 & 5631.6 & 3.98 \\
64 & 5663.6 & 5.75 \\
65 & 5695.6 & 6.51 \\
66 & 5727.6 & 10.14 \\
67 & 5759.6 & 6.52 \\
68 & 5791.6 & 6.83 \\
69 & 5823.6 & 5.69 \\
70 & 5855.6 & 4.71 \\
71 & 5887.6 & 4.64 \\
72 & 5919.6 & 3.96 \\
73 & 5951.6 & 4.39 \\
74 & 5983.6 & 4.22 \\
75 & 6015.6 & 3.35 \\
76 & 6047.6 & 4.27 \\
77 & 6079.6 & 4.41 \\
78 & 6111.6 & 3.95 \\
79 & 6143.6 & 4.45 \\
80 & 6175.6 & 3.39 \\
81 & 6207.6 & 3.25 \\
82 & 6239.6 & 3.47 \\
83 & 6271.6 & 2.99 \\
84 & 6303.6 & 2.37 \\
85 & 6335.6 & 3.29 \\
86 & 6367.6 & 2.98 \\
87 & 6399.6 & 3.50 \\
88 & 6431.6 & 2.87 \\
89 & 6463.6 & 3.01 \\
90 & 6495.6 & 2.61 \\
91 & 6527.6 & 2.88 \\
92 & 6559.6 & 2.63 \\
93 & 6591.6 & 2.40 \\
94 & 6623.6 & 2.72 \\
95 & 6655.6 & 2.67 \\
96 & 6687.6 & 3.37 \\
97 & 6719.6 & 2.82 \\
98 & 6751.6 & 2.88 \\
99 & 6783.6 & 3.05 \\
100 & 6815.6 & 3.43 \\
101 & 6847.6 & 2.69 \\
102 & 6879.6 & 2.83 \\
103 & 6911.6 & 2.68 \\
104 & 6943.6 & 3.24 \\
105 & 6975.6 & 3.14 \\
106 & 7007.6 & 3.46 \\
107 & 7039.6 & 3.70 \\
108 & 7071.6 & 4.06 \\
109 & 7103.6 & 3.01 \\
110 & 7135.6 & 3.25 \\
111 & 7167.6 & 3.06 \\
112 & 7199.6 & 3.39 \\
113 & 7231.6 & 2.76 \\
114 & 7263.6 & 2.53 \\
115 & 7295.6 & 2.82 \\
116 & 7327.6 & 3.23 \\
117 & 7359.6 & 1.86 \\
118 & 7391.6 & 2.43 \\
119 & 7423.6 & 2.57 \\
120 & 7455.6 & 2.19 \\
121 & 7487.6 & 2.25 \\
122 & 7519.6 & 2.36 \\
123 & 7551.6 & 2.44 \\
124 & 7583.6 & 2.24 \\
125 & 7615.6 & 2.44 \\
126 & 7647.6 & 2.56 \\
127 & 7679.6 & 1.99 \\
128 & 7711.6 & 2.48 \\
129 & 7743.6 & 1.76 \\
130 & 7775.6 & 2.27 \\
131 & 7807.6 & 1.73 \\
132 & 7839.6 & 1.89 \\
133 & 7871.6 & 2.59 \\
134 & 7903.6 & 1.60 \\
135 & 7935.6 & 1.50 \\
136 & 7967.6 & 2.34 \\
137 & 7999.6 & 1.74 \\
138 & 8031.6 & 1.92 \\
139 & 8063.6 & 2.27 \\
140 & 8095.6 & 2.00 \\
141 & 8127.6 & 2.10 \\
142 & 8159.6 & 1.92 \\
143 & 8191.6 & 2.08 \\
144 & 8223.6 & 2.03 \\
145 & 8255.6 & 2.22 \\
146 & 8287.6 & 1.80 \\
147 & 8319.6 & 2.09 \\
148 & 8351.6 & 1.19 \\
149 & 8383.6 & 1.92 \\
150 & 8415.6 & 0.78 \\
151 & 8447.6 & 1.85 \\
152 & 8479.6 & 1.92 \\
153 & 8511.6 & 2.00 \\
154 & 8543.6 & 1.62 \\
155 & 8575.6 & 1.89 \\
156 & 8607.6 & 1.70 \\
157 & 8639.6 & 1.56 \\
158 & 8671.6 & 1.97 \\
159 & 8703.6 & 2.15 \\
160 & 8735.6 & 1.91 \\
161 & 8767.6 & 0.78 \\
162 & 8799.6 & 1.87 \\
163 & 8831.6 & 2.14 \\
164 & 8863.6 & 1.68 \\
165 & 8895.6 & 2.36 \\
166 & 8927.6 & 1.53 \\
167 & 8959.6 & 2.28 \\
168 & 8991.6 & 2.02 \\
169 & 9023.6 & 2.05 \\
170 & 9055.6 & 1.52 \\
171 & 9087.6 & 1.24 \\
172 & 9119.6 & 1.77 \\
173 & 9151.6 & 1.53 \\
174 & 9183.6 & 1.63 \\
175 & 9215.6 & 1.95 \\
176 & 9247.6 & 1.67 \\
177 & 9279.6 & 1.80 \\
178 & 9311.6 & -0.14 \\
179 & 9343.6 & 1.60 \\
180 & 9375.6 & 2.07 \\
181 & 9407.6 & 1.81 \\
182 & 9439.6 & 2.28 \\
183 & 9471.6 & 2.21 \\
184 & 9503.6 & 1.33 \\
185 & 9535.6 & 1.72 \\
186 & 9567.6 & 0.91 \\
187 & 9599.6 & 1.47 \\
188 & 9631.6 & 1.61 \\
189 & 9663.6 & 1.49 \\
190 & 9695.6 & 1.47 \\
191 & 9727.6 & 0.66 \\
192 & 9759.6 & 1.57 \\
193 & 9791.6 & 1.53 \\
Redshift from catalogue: 2.695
